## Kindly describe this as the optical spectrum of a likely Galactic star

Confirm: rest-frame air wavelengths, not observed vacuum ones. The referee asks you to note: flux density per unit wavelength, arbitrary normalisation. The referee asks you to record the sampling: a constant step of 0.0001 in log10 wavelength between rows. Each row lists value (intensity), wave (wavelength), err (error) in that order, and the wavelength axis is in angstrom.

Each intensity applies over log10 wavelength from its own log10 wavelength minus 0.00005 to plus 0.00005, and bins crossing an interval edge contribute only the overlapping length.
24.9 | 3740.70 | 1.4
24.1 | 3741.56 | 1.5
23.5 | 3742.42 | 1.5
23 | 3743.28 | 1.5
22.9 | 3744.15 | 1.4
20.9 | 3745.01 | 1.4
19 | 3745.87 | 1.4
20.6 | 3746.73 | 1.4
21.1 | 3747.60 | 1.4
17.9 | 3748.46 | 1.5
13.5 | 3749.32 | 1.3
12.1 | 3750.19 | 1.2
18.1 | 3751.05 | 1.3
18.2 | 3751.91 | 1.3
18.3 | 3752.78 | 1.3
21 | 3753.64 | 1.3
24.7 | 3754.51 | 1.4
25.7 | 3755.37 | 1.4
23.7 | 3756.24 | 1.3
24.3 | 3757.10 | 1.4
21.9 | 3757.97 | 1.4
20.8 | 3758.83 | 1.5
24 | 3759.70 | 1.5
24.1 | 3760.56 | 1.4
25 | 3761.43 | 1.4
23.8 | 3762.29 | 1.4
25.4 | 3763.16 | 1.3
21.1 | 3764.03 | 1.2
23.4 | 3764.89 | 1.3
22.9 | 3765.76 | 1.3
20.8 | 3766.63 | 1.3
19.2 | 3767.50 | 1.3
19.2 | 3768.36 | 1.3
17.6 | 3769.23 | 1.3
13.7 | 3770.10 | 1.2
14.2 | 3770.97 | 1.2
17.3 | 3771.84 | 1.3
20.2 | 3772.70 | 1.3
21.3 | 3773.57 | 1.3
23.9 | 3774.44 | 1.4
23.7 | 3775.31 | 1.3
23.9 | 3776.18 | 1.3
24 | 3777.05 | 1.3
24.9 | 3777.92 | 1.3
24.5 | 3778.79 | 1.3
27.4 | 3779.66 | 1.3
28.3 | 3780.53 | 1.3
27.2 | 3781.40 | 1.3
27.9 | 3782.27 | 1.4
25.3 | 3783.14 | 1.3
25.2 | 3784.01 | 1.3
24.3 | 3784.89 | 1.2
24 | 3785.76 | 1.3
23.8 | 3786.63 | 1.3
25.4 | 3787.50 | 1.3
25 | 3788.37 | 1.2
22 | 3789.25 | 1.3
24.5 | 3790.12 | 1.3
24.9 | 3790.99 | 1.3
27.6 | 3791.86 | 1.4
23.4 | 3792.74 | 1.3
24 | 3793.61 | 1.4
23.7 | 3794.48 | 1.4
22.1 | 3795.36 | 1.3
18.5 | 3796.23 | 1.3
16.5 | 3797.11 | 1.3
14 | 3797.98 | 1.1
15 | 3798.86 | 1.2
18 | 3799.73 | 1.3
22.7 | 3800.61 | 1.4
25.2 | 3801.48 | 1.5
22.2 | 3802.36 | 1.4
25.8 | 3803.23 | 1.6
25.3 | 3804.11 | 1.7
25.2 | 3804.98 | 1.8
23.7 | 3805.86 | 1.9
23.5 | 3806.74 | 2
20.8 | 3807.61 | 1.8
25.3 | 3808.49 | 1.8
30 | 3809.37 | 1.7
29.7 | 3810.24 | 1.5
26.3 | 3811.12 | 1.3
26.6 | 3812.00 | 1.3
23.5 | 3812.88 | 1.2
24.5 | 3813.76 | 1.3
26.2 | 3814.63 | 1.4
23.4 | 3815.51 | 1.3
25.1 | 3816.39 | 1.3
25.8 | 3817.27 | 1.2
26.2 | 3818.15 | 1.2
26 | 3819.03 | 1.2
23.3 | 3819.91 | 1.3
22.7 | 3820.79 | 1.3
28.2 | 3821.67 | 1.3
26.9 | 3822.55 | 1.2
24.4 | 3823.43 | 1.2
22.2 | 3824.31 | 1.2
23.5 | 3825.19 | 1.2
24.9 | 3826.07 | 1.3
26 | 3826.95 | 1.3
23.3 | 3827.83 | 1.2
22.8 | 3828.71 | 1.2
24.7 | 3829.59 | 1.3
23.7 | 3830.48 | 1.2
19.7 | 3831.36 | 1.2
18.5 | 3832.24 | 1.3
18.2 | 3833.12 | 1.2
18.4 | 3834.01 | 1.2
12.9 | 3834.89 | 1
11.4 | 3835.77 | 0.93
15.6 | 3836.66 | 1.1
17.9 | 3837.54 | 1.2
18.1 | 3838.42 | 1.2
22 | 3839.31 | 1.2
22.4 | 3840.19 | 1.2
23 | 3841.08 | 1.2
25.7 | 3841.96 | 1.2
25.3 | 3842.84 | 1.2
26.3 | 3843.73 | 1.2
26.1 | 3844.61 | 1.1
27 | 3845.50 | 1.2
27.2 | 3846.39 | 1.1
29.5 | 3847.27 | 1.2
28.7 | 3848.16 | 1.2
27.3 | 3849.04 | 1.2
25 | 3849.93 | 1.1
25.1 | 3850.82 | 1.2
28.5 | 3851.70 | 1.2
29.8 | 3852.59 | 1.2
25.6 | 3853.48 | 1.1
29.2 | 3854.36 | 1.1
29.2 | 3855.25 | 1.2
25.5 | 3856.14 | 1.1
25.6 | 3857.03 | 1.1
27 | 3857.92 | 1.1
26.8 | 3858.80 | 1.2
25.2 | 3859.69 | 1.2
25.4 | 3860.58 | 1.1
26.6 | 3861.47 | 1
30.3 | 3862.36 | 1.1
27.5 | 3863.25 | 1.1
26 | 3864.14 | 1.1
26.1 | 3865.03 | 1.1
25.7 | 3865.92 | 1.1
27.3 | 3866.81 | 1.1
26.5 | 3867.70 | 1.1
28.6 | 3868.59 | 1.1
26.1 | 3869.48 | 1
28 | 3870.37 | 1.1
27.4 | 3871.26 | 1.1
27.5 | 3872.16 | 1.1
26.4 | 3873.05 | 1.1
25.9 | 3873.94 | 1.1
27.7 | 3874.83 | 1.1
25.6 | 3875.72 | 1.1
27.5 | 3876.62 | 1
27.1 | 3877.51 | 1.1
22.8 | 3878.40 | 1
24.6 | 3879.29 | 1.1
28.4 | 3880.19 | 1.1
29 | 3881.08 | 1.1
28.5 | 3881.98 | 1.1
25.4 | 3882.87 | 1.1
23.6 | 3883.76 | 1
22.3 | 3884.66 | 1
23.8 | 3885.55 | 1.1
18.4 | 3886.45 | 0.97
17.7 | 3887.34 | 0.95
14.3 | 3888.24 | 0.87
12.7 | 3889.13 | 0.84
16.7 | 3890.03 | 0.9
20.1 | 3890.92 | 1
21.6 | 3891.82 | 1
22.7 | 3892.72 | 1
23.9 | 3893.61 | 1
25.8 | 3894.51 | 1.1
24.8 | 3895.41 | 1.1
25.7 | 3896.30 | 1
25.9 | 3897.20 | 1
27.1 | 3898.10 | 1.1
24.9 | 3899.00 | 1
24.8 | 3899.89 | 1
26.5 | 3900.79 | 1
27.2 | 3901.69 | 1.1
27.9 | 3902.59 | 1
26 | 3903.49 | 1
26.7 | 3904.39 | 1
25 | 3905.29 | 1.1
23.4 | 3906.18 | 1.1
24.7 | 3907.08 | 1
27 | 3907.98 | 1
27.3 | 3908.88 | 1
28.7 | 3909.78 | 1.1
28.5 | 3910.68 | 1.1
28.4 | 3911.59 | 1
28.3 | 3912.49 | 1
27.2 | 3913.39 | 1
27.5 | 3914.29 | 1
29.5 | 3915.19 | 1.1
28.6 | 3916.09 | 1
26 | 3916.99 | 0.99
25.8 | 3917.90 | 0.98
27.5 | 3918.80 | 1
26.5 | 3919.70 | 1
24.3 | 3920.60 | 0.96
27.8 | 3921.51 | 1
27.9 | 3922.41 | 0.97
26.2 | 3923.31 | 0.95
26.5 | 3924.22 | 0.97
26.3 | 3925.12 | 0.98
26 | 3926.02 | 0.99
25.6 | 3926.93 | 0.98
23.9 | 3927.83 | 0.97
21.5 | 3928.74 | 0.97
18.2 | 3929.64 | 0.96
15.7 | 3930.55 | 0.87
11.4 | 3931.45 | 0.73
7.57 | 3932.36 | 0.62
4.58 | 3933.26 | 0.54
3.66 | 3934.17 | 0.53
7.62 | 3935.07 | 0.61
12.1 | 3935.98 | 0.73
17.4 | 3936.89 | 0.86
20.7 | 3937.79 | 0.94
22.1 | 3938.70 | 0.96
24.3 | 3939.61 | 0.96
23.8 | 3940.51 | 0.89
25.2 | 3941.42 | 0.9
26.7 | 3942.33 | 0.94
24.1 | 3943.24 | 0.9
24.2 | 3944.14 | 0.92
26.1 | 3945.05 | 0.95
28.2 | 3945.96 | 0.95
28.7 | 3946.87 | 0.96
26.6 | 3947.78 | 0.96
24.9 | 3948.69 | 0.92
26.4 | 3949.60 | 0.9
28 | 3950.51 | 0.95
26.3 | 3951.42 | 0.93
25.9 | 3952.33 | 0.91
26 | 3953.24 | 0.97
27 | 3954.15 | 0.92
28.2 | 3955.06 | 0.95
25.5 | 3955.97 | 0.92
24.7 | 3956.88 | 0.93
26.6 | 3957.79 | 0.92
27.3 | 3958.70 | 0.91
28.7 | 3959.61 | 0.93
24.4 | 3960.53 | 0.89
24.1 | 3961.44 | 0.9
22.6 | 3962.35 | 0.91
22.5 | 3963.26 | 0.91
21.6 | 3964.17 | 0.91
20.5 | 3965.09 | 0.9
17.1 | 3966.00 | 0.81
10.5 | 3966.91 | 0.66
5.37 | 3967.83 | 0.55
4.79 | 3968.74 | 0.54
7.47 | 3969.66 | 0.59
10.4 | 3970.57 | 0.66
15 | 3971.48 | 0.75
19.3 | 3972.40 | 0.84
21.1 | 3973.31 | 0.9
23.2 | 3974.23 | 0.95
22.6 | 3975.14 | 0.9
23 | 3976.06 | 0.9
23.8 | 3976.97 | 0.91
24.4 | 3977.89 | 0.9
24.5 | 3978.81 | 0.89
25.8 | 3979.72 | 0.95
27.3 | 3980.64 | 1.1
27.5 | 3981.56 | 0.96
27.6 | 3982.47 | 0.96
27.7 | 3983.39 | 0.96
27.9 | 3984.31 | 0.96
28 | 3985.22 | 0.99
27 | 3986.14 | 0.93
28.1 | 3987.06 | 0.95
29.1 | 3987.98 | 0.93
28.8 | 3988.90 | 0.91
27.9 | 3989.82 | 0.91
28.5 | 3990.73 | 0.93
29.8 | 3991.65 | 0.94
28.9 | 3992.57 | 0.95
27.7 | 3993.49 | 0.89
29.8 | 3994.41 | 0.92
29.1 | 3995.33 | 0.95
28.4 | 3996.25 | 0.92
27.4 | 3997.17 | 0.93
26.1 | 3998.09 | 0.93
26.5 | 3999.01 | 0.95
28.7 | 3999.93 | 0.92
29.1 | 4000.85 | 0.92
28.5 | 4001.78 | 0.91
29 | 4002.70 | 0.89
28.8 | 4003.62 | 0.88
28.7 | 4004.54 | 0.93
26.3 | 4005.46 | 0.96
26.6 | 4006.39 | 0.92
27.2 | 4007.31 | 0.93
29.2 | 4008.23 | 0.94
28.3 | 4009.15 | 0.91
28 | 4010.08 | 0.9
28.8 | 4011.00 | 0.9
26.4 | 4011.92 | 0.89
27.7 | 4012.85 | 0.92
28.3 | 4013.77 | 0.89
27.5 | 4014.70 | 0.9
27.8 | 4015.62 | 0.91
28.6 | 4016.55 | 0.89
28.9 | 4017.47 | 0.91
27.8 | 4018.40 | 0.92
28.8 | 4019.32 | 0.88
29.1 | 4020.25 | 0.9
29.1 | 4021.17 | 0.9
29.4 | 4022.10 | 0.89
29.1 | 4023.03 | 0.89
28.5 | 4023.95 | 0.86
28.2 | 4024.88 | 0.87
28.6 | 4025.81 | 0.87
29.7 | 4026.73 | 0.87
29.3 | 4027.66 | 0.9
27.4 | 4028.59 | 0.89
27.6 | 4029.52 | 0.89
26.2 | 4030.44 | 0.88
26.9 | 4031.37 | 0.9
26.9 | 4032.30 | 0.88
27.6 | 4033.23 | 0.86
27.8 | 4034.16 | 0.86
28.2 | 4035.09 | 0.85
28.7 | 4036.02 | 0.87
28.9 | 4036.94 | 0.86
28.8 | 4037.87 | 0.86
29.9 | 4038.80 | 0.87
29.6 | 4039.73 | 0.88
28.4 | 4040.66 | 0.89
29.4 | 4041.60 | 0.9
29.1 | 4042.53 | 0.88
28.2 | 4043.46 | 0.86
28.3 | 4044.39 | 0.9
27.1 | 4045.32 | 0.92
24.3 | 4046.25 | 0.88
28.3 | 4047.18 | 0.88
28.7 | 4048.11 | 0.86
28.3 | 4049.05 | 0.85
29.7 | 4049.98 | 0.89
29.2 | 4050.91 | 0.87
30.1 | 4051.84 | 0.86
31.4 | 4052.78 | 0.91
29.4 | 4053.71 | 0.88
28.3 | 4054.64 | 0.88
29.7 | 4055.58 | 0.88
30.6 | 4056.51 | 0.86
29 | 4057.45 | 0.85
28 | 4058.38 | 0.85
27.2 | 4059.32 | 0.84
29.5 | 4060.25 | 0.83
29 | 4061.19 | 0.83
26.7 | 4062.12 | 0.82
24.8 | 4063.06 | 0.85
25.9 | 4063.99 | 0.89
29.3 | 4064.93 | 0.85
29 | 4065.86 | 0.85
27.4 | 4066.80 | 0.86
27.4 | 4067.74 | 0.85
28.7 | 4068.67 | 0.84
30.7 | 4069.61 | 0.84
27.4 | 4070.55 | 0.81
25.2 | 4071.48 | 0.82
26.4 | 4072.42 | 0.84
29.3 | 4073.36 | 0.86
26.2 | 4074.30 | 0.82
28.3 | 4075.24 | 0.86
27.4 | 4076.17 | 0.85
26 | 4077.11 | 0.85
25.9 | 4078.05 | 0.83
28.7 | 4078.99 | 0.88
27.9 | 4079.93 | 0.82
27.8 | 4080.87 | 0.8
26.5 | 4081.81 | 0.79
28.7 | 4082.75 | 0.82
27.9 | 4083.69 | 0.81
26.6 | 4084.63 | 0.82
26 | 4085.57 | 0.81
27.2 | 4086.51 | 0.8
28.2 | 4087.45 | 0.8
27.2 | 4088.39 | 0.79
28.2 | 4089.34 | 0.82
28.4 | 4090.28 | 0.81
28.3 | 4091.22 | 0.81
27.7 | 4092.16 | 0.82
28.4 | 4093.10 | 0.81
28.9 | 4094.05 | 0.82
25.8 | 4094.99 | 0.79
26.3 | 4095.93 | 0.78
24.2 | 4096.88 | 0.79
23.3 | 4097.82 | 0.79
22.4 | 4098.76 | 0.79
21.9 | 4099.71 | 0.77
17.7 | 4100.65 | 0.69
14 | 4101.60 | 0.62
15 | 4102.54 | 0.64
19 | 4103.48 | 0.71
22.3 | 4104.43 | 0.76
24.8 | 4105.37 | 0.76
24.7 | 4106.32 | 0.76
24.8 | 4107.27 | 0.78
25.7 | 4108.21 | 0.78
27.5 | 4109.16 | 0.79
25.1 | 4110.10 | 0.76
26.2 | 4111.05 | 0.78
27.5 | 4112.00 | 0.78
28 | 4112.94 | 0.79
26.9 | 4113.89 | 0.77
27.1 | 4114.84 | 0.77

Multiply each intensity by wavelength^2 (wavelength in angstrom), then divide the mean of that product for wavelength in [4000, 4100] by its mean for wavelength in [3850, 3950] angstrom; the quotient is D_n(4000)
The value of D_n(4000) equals 1.2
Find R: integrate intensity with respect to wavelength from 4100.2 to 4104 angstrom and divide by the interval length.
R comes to 16.5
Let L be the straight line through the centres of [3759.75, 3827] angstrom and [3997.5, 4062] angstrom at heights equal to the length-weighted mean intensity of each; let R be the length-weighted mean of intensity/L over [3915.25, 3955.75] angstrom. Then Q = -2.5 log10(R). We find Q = 0.16 mag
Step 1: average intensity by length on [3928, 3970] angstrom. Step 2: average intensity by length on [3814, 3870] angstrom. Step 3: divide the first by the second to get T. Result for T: 0.84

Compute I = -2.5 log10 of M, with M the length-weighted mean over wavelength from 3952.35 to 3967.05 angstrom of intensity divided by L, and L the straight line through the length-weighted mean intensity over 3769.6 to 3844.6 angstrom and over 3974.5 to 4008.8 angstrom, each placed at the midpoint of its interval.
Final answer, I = 0.12 mag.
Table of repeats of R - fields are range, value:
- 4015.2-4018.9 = 28.3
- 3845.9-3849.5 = 28.1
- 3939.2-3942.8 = 25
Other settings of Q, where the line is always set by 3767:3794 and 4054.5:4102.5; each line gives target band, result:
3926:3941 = 0.446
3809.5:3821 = -0.086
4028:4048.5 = -0.070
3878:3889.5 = 0.089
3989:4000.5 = -0.102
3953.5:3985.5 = 0.161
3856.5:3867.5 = -0.106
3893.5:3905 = -0.059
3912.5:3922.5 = -0.099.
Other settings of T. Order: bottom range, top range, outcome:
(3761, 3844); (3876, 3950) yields 1.03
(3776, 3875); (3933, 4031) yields 1.02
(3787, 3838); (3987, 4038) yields 1.23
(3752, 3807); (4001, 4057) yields 1.25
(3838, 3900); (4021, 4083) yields 1.12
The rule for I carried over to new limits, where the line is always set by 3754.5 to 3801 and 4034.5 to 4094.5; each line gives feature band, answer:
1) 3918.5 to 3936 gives 0.28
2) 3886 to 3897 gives 0.21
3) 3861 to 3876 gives -0.11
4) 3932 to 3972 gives 0.25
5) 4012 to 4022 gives -0.04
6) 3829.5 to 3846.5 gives 0.13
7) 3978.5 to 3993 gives -0.05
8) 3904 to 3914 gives -0.07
